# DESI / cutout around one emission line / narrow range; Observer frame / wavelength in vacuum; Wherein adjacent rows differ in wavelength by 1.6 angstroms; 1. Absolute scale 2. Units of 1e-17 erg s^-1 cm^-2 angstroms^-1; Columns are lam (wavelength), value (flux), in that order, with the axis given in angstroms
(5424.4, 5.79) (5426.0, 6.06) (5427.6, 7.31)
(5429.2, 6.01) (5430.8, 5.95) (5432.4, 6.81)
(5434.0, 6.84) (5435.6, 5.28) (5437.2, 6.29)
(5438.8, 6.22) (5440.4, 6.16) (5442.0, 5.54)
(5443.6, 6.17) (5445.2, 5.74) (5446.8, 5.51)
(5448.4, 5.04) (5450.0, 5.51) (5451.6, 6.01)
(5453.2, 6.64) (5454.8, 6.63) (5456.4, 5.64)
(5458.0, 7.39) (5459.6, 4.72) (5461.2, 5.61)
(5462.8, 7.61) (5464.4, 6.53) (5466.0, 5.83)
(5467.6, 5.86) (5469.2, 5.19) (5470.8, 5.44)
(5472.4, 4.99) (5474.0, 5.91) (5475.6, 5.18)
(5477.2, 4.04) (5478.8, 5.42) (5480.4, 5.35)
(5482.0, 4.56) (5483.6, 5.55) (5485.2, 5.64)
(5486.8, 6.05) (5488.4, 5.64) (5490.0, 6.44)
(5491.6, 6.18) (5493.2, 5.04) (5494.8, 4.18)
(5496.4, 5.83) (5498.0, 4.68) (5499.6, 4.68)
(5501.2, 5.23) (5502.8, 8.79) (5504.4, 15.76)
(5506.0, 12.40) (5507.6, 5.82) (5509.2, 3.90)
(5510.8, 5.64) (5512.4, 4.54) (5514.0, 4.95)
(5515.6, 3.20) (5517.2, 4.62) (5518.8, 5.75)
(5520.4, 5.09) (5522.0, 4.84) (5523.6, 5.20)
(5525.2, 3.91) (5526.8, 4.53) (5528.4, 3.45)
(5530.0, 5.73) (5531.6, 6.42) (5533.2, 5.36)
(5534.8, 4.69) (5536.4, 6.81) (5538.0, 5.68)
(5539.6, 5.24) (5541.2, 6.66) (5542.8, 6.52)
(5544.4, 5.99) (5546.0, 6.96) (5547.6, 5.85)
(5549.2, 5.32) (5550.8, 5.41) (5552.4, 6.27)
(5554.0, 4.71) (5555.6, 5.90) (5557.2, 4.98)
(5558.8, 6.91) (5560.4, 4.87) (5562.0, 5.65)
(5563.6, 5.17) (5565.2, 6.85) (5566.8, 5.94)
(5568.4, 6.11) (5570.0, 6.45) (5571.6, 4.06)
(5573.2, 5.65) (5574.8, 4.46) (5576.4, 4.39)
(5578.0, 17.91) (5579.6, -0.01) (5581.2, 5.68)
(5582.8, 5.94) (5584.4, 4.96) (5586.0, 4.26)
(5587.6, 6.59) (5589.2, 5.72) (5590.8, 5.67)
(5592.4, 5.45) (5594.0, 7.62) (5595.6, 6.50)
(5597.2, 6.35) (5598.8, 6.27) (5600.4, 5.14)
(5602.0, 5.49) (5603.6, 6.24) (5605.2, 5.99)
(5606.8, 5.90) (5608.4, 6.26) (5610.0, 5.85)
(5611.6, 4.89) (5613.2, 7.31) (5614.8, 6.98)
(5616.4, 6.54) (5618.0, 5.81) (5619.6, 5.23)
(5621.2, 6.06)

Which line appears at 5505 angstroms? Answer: Hbeta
